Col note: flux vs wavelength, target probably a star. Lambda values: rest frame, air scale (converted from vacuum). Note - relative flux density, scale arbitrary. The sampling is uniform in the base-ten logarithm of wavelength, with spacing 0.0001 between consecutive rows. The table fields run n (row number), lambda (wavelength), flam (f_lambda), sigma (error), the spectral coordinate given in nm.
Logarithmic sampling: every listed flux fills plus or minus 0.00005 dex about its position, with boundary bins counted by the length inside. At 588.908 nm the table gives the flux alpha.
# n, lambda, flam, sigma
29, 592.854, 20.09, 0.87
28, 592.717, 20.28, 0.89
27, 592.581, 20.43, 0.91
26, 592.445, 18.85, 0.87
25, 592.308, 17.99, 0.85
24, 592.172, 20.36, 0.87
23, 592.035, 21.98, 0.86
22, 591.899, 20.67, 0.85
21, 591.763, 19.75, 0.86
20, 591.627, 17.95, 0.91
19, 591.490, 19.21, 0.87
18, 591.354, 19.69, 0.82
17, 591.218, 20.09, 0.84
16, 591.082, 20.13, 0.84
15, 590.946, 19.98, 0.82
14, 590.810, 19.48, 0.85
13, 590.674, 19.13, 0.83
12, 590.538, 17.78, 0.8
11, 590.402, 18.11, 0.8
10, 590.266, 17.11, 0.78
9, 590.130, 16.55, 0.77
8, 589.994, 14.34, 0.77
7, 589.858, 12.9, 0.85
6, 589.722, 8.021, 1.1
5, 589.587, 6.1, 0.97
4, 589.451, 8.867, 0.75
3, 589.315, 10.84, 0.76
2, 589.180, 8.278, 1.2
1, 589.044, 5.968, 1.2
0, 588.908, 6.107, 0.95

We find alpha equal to 6.107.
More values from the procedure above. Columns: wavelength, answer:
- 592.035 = 21.98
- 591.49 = 19.21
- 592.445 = 18.85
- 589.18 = 8.278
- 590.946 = 19.98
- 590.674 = 19.13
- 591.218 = 20.09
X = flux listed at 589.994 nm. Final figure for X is 14.34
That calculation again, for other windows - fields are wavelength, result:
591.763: 19.75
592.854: 20.09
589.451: 8.867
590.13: 16.55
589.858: 12.9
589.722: 8.021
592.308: 17.99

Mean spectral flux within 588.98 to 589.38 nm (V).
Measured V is 8.37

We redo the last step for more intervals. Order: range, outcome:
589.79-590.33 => 15.2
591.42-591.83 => 19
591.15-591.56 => 19.6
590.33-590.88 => 18.6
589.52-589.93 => 9.07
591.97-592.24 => 21.1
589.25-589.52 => 9.81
